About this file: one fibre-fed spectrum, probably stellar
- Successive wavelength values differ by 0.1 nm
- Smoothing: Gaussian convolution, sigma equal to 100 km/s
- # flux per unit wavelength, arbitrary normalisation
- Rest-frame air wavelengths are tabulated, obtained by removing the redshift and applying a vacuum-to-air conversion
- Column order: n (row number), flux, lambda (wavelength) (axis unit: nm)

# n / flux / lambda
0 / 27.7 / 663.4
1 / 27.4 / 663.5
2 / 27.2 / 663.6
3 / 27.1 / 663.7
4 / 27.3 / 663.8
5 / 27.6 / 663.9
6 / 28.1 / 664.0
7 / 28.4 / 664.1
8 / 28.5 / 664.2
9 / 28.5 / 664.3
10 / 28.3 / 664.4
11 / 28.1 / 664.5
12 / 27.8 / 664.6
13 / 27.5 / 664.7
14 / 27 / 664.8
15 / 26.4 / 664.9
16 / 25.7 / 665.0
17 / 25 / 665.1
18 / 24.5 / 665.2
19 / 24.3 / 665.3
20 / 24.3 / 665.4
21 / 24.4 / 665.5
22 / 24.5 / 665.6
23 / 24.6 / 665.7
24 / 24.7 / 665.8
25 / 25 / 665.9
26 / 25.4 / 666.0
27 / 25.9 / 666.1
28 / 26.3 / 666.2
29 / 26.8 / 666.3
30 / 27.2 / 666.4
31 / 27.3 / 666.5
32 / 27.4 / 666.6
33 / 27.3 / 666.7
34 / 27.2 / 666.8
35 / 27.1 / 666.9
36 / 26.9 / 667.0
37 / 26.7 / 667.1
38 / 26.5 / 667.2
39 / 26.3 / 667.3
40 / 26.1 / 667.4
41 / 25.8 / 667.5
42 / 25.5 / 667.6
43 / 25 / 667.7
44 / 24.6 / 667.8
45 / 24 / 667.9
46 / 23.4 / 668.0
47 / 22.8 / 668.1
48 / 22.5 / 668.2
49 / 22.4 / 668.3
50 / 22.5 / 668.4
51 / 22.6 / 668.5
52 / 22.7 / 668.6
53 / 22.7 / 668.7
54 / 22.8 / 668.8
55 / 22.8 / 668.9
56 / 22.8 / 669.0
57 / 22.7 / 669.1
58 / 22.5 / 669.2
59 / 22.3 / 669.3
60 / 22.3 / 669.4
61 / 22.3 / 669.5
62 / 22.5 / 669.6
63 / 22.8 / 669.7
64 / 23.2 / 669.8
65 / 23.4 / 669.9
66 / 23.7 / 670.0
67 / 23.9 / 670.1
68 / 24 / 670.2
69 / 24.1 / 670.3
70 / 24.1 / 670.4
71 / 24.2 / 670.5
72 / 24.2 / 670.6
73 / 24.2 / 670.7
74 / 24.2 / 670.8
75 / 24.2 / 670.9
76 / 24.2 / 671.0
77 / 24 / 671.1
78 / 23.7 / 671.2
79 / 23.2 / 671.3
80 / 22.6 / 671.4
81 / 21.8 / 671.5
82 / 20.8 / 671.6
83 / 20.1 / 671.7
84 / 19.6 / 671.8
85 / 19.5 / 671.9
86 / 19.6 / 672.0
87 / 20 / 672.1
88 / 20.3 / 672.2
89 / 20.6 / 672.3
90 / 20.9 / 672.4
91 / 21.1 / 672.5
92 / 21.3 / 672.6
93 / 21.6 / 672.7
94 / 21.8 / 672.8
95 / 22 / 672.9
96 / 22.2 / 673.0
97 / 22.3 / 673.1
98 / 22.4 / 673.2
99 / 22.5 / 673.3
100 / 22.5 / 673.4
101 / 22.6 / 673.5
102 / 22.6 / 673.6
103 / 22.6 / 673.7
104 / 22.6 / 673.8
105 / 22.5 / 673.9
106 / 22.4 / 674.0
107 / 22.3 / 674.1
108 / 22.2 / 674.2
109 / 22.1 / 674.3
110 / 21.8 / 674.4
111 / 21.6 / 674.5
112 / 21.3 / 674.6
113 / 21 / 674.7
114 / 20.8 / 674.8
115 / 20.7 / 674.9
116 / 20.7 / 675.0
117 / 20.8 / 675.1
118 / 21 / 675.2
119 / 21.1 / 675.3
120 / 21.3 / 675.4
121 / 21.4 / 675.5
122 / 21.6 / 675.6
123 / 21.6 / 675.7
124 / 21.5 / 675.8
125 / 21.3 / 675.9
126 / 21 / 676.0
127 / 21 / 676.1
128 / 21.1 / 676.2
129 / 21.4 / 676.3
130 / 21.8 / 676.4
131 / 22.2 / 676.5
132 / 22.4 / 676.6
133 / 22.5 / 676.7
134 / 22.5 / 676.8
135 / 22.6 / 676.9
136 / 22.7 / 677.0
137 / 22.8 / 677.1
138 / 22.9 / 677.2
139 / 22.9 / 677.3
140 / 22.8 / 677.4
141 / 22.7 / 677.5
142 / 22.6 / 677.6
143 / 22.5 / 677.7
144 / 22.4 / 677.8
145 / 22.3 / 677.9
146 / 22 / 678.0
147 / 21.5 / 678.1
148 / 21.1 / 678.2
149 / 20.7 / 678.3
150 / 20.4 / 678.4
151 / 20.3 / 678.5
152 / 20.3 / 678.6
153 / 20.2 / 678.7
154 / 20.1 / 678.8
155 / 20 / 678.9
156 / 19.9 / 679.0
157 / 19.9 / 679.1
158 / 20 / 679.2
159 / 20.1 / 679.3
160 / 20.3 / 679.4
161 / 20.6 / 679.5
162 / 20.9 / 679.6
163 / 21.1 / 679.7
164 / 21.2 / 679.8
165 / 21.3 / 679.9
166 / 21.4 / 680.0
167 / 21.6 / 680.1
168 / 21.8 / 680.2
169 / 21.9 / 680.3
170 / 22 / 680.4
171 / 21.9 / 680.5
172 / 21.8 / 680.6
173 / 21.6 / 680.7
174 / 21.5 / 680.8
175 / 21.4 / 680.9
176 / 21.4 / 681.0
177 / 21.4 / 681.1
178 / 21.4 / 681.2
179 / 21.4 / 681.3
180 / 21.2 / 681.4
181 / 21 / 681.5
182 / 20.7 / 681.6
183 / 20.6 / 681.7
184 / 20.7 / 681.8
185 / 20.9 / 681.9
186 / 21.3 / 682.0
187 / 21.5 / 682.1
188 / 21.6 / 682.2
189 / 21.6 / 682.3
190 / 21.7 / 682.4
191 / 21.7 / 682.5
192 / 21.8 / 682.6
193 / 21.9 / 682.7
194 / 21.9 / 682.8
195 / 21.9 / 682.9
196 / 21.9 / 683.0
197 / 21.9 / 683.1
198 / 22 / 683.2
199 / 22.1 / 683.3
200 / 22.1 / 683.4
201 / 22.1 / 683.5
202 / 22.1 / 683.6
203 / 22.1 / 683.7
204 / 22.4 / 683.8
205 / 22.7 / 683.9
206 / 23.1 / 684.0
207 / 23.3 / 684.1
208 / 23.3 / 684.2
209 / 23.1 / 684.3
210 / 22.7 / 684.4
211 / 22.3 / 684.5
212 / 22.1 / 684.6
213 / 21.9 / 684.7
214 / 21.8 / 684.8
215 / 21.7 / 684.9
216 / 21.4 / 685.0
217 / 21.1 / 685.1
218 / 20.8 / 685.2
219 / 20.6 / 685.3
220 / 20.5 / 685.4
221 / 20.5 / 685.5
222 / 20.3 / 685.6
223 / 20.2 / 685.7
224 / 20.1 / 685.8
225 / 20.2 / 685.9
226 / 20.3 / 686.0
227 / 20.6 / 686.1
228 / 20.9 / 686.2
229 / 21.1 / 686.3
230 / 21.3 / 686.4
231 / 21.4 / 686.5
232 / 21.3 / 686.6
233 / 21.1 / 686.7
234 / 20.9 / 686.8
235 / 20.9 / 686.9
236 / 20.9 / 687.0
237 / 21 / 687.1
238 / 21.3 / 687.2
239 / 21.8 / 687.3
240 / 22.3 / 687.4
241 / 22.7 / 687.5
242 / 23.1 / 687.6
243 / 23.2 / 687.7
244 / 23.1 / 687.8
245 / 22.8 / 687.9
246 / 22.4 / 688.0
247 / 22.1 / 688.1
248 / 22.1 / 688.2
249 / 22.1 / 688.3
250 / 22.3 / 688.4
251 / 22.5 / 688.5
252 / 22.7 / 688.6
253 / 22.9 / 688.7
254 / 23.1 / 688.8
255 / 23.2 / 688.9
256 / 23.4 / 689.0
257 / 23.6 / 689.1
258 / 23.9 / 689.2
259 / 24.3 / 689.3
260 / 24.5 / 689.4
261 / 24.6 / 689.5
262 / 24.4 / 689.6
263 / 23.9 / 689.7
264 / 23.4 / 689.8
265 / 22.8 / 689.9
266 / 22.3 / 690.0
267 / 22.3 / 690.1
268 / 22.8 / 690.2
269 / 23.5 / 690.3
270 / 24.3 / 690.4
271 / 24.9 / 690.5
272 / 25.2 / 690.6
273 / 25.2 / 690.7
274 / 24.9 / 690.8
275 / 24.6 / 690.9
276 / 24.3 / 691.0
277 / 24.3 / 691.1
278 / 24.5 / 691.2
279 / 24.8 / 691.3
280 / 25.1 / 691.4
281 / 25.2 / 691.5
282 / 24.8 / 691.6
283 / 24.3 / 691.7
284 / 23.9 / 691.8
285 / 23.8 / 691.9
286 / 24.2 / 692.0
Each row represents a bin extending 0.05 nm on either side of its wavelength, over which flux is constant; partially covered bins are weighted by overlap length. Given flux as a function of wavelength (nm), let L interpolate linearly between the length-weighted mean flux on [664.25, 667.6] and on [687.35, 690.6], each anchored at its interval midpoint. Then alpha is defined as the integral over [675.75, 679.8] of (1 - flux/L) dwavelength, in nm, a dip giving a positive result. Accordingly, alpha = 0.53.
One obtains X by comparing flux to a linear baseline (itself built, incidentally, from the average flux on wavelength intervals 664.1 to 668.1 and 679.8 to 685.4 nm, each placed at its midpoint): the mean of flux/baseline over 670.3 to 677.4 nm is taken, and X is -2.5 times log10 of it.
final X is 0.10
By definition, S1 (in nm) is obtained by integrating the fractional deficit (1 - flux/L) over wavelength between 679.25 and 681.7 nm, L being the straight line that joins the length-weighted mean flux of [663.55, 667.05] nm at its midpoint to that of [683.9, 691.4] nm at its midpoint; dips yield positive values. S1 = 0.26 nm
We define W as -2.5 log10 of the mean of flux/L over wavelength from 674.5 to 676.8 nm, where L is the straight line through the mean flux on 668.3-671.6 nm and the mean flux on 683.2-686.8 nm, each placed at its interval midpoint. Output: 0.06 mag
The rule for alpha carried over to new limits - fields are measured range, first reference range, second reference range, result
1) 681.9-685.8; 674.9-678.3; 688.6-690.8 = 0.19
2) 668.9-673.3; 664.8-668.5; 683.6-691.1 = 0.41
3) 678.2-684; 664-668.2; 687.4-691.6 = 0.75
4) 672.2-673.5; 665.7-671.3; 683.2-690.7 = 0.12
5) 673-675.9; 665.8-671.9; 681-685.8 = 0.17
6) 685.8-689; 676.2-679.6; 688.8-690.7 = 0.20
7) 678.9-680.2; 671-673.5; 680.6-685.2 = 0.06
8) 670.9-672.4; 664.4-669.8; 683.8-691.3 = 0.17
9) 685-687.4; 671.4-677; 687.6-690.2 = 0.20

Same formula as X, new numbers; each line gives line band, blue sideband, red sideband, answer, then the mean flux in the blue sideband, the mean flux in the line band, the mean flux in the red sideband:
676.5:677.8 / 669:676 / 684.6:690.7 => -0.02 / 22.1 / 22.6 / 22.2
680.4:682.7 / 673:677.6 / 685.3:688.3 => 0.01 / 21.9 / 21.4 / 21.4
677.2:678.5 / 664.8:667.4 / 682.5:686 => 0.06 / 25.9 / 22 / 21.7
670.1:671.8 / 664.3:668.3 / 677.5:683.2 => 0.05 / 25.8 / 23.3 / 21.3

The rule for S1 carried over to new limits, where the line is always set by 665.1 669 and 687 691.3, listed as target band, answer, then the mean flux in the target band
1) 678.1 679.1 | 0.15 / 20.4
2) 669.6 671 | 0.05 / 23.8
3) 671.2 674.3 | 0.36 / 21.7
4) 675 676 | 0.13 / 21.2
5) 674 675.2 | 0.15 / 21.4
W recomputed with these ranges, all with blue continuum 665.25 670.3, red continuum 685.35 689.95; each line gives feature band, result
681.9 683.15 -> 0.05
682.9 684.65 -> 0.01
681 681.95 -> 0.09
